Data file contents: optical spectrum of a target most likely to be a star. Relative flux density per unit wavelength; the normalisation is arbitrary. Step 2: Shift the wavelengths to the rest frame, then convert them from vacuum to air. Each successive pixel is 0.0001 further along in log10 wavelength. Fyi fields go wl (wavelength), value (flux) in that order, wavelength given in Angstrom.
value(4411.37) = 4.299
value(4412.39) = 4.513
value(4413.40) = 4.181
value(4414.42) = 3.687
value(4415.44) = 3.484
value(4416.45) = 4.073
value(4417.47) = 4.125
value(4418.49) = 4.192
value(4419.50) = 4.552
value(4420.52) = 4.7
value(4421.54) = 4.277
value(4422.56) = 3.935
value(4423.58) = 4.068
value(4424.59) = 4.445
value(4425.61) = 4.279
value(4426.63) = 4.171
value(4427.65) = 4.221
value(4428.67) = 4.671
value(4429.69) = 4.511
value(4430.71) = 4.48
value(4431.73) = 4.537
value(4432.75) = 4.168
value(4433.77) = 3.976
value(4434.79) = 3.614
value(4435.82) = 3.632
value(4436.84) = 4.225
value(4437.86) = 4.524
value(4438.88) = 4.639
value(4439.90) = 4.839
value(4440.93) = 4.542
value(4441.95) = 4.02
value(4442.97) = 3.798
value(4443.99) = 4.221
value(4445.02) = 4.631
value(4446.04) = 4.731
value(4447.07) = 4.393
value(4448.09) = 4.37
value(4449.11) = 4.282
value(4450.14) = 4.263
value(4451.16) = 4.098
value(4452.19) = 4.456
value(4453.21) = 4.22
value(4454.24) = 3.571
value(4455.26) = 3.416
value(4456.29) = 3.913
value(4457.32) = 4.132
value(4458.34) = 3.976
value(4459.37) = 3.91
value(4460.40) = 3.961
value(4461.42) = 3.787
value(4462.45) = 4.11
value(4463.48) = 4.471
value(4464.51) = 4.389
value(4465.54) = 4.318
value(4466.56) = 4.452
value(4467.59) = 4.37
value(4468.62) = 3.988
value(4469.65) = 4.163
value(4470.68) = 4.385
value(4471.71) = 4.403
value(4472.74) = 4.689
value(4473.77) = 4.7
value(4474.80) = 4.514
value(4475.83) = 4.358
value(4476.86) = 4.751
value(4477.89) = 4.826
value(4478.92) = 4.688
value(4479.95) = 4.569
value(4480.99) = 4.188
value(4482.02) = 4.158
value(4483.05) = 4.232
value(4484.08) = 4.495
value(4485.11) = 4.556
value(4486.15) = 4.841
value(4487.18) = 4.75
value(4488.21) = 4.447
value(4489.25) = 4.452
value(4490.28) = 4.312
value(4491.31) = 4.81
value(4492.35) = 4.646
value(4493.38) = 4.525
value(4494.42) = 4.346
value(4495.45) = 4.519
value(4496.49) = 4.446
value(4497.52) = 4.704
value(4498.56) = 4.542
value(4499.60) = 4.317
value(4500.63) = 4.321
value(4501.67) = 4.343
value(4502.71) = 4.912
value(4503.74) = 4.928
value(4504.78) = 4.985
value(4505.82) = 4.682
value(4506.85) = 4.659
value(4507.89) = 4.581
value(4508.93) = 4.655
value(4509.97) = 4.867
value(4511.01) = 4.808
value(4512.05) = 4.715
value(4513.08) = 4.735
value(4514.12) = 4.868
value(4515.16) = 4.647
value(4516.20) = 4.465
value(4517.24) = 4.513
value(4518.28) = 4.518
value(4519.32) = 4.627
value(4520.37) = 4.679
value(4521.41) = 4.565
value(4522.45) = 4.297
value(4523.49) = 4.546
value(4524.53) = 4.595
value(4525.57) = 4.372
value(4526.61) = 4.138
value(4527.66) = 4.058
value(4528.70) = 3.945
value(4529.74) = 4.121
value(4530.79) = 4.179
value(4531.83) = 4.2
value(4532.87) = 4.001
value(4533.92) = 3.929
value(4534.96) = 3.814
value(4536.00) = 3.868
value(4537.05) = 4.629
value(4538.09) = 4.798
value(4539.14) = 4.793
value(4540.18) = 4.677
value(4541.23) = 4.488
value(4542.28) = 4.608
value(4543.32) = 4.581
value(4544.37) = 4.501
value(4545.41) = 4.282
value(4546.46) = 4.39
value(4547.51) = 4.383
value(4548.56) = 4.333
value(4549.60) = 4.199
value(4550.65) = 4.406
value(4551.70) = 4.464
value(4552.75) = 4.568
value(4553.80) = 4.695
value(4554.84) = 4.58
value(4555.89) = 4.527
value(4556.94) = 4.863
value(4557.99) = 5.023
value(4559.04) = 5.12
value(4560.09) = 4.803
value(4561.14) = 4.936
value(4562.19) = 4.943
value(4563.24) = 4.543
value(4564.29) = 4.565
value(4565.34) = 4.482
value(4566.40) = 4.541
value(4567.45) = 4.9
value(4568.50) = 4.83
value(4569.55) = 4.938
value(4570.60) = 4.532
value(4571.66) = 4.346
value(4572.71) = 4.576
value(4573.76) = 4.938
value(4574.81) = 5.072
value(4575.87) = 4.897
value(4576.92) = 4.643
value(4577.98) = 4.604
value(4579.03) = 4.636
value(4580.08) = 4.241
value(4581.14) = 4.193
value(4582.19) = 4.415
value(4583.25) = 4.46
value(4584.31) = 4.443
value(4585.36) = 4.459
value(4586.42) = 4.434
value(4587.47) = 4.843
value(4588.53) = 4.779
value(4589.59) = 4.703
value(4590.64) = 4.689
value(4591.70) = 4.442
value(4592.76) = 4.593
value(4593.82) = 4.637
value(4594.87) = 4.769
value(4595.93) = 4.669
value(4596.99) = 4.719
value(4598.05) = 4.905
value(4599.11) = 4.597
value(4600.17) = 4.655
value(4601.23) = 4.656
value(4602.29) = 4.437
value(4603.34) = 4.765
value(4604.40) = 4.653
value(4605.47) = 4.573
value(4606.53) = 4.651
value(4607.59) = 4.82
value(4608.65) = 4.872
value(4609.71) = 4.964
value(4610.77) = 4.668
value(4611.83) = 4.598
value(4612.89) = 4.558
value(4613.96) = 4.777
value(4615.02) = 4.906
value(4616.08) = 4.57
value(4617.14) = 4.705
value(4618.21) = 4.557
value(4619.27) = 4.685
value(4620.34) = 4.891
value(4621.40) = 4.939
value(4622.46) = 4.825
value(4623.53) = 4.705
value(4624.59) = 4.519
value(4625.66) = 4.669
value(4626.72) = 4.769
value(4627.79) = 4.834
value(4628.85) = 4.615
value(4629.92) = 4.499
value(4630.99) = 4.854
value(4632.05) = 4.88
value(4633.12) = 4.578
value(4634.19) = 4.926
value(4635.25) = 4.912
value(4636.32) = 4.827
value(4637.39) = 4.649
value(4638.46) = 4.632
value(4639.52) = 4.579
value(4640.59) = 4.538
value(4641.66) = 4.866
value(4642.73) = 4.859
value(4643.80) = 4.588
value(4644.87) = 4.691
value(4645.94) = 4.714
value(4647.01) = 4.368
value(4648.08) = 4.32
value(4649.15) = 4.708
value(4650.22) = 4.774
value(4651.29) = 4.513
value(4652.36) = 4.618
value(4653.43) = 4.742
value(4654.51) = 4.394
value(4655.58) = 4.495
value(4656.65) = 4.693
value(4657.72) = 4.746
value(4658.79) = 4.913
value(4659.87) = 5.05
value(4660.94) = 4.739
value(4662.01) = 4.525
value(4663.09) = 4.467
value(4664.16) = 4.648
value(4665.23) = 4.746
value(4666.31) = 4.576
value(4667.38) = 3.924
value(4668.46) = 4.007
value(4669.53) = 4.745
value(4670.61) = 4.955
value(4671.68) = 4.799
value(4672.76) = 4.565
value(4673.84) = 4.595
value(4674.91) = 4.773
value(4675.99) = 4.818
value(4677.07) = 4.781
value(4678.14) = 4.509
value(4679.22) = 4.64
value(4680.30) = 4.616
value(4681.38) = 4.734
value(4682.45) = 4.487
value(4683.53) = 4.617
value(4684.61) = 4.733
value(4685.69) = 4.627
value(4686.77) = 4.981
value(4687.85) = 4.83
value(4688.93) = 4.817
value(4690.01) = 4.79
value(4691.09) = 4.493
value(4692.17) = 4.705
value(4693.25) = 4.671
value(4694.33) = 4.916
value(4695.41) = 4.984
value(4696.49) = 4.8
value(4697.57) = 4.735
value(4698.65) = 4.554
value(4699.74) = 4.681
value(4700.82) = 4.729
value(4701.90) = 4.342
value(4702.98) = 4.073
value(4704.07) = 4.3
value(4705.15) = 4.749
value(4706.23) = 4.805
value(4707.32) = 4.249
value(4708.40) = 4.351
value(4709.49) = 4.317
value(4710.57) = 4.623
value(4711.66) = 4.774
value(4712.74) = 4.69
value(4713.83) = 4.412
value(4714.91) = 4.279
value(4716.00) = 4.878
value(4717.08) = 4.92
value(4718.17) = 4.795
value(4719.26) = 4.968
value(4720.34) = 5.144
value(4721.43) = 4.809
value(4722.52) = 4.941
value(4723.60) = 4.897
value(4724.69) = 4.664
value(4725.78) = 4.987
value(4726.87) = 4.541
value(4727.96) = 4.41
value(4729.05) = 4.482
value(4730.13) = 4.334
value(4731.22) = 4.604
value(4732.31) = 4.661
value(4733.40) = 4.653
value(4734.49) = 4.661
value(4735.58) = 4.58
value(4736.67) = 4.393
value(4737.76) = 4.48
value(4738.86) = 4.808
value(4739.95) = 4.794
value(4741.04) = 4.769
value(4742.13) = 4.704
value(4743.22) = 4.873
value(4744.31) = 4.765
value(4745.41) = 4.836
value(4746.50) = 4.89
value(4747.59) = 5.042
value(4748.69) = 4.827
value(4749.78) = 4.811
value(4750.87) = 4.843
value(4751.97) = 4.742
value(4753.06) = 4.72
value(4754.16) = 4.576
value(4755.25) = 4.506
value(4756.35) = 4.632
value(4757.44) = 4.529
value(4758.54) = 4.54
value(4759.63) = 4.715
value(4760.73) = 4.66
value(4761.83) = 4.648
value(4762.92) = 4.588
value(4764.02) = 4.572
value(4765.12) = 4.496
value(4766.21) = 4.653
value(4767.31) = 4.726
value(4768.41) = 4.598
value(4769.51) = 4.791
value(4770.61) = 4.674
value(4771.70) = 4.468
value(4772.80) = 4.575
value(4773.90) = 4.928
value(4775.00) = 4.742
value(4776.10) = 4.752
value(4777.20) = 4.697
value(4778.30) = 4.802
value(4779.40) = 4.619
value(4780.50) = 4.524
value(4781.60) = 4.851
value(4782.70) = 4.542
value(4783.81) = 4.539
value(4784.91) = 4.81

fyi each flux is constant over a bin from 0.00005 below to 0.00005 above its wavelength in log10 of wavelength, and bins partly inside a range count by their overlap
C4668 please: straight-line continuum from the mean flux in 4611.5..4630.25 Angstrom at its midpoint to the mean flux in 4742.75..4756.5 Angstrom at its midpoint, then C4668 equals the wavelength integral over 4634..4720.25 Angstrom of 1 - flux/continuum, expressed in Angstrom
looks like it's 1.54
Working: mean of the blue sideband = 4.7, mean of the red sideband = 4.78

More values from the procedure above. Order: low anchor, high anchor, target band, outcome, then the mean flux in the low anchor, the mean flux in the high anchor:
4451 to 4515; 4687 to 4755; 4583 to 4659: -1.6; 4.44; 4.69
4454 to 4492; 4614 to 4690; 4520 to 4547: 0.6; 4.33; 4.68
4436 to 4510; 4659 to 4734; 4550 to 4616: -2.1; 4.4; 4.65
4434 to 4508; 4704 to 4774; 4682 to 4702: -0.4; 4.37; 4.67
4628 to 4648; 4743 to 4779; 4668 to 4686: 0.2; 4.69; 4.7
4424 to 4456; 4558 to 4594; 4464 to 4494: -0.8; 4.25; 4.66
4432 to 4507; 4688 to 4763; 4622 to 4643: -0.7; 4.36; 4.68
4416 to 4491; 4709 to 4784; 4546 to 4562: -0.7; 4.31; 4.69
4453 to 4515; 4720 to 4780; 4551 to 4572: -0.9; 4.44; 4.69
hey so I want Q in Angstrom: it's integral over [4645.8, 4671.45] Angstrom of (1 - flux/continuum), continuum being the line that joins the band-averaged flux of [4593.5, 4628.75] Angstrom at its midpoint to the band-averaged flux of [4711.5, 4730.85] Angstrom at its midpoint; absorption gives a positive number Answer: 0.6 Angstrom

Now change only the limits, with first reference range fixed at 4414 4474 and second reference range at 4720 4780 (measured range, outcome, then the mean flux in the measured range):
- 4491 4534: -1.8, 4.51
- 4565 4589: -1.0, 4.62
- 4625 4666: -1.4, 4.68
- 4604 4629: -1.3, 4.72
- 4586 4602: -0.8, 4.67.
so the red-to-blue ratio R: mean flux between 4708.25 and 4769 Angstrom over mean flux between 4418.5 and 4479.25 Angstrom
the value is 1.1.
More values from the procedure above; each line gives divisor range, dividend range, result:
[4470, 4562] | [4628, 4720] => 1.03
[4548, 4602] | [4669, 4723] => 1.01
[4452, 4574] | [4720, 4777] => 1.05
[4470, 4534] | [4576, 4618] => 1.03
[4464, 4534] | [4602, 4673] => 1.04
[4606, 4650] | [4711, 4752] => 1.00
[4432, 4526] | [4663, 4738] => 1.05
